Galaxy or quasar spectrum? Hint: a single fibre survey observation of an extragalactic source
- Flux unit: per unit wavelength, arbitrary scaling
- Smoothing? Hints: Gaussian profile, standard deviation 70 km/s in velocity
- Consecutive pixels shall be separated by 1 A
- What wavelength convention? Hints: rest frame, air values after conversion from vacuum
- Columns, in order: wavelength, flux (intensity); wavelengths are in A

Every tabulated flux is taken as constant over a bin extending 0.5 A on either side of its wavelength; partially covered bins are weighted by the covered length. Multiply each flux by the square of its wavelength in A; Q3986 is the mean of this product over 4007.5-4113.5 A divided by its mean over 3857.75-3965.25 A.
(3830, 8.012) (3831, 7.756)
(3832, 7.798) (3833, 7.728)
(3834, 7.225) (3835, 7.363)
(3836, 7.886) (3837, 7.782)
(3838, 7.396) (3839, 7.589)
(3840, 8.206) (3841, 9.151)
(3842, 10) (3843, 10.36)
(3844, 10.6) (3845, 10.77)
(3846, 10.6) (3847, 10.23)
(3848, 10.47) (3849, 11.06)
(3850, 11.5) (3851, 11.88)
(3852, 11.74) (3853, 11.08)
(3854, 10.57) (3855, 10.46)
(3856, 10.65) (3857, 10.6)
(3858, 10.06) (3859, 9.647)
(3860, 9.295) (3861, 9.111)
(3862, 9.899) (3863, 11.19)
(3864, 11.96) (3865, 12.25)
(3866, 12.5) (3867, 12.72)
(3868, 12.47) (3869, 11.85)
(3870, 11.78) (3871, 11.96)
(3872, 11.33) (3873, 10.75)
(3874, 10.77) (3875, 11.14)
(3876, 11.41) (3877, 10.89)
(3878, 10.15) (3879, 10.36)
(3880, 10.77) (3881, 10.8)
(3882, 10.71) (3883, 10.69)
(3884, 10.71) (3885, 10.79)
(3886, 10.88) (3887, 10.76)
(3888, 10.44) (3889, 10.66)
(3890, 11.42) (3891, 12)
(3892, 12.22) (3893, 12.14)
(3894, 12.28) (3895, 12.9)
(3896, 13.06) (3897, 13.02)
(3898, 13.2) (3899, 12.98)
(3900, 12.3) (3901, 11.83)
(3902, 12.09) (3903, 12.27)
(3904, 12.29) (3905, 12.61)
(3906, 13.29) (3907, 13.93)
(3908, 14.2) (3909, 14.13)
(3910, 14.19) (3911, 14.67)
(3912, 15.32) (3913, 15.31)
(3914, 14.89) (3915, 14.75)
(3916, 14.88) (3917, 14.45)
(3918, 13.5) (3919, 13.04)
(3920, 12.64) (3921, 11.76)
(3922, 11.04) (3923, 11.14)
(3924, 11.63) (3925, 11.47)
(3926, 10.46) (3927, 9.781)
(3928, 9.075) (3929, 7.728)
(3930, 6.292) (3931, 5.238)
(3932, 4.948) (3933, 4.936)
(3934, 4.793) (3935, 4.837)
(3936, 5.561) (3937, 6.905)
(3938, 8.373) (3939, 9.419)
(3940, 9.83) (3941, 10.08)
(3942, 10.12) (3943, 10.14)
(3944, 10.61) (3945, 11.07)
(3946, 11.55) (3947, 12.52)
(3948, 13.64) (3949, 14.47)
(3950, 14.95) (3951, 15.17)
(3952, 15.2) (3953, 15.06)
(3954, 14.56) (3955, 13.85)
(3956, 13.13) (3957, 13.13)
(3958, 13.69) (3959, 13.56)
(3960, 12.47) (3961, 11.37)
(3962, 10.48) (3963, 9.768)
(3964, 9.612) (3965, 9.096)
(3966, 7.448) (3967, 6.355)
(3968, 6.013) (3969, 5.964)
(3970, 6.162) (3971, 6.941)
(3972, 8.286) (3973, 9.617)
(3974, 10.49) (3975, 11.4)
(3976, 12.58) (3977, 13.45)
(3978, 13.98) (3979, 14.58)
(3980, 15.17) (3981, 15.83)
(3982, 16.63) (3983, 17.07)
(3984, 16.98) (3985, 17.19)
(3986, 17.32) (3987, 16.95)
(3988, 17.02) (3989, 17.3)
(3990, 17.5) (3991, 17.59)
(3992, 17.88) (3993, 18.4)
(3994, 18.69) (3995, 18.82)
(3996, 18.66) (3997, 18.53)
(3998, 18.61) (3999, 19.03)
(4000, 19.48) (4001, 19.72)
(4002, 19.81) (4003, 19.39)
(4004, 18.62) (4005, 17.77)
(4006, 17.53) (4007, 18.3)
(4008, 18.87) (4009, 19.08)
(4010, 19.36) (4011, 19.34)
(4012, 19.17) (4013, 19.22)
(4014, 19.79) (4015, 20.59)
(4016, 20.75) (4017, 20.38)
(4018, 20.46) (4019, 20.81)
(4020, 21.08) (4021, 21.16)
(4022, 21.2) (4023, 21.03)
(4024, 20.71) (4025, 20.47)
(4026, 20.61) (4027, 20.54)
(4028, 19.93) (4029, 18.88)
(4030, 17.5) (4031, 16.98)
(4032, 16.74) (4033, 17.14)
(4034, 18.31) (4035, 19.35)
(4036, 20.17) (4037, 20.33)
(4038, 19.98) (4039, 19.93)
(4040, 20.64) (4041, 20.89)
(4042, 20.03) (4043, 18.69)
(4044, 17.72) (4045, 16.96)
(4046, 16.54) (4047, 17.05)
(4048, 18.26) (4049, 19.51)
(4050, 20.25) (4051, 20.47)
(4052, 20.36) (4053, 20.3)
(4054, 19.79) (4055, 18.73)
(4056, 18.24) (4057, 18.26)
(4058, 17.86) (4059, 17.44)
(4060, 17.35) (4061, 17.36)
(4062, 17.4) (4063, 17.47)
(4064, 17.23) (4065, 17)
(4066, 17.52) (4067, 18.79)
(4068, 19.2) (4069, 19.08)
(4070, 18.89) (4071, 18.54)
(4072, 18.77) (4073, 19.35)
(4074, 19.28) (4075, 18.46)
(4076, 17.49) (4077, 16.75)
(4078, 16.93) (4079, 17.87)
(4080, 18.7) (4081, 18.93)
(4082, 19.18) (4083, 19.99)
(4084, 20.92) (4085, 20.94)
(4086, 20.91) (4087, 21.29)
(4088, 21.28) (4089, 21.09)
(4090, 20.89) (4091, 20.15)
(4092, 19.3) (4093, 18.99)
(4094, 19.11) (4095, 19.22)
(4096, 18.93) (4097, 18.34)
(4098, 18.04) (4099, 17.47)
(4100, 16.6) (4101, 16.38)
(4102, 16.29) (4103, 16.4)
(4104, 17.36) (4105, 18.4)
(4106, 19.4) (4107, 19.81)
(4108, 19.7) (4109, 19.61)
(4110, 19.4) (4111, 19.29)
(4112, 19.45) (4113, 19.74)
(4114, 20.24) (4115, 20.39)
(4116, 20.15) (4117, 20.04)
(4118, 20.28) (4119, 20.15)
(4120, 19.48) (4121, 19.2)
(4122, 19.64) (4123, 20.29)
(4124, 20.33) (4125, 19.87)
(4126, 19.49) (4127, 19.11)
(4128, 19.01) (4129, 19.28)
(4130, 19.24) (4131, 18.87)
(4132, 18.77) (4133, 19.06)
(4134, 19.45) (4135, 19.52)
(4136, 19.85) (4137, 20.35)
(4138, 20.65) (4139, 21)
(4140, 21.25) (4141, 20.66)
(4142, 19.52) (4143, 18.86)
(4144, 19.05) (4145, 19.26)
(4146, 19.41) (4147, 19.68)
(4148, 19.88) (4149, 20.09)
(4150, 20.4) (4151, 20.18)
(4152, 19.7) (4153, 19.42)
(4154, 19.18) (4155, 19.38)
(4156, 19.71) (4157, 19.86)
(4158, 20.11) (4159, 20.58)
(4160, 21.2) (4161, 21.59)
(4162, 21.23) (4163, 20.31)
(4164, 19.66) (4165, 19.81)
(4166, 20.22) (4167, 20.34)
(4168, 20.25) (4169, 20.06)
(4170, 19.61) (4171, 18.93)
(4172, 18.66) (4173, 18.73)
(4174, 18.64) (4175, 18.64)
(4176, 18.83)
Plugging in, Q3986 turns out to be 1.8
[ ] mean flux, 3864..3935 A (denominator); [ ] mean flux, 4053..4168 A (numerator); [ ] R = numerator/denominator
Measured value 1.7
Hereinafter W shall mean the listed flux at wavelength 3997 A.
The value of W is 18.53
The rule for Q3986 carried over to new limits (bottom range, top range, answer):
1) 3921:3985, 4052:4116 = 1.85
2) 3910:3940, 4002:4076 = 1.95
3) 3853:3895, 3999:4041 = 1.90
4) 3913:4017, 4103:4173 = 1.59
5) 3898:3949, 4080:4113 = 1.88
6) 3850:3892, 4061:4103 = 1.89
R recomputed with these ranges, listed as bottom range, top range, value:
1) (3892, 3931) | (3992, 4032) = 1.56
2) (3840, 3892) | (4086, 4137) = 1.77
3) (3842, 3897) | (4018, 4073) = 1.71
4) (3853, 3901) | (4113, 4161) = 1.76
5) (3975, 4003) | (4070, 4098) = 1.12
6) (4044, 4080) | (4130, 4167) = 1.09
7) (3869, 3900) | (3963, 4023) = 1.41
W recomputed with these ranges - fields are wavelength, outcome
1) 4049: 19.51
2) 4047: 17.05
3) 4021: 21.16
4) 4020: 21.08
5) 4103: 16.4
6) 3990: 17.5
